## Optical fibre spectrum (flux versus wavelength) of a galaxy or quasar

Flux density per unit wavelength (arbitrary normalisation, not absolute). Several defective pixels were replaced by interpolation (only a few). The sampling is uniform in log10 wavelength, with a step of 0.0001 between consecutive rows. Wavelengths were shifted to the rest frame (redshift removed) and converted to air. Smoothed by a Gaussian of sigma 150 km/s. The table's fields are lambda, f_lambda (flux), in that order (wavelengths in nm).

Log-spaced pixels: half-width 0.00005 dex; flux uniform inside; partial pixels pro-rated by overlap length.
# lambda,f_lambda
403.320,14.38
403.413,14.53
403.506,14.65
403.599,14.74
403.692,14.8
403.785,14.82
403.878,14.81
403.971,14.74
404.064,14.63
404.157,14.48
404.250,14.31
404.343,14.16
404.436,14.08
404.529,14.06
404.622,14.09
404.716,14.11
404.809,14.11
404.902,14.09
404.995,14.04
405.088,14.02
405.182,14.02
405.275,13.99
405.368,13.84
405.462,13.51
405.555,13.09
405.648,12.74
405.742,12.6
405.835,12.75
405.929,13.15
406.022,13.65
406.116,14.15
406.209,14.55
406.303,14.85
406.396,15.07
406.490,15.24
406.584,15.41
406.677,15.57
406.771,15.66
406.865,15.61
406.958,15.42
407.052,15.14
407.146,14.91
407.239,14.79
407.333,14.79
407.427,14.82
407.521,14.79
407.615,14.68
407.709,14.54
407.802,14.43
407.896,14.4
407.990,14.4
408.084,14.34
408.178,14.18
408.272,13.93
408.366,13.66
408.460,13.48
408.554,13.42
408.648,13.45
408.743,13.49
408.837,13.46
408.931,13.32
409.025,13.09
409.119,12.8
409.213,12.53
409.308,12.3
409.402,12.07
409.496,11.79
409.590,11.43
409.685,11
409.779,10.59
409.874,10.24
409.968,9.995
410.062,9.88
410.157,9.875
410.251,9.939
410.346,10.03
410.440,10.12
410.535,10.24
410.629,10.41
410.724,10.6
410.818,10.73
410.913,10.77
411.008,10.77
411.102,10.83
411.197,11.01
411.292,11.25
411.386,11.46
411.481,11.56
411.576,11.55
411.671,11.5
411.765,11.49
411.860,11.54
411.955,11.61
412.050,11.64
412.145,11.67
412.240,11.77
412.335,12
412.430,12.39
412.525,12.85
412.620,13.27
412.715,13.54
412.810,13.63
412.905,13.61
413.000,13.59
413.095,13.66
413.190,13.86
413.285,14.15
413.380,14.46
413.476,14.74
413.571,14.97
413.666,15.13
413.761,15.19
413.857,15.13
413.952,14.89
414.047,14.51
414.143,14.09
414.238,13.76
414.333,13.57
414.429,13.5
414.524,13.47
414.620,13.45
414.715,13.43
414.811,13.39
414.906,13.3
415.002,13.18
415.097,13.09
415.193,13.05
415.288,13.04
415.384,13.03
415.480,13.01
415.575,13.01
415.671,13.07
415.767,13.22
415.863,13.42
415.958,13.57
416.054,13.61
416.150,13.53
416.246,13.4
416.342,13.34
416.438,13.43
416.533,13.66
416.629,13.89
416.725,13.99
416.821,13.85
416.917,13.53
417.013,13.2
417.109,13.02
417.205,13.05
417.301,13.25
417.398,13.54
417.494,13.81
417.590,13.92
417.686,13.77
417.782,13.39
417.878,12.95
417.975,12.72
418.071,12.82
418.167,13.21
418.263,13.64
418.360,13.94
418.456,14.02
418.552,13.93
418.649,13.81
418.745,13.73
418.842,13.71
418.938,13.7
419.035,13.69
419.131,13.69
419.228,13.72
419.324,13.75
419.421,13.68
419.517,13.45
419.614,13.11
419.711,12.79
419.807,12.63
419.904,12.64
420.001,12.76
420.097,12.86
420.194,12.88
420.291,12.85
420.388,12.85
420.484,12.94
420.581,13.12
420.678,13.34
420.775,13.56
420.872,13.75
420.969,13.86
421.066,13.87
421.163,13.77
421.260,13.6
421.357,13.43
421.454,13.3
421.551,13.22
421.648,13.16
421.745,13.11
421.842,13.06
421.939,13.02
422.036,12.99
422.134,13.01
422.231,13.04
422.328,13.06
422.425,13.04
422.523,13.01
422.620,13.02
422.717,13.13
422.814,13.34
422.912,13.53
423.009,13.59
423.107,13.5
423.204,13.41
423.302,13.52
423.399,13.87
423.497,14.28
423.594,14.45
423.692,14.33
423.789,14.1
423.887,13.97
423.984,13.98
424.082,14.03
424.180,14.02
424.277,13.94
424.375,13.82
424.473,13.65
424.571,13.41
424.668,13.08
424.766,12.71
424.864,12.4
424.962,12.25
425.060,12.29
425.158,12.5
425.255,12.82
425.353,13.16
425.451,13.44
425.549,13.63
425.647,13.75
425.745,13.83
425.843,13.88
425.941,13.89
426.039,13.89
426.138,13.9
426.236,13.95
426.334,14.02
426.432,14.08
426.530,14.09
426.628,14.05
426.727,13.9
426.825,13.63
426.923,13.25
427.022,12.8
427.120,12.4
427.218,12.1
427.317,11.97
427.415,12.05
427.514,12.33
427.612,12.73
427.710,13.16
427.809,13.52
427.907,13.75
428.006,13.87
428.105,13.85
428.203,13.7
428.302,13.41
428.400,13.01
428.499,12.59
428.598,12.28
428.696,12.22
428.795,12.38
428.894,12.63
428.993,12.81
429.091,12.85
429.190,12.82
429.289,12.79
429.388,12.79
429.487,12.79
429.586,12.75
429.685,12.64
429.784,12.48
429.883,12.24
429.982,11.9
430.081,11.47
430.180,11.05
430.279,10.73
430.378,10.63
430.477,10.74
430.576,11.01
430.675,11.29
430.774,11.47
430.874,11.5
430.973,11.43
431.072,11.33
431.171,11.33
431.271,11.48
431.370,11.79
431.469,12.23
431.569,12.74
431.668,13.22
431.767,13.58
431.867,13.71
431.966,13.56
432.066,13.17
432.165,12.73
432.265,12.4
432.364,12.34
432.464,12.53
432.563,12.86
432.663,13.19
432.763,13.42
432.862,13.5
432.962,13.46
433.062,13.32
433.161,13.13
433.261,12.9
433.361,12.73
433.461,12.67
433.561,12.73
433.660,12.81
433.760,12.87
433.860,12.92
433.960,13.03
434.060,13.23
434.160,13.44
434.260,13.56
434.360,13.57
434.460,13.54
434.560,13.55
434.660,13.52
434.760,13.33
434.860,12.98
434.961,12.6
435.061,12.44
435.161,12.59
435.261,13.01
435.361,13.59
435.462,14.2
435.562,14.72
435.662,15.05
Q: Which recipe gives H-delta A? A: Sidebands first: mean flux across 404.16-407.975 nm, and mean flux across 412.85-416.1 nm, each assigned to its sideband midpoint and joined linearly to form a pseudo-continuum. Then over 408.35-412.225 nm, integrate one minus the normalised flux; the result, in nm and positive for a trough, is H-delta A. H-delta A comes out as 0.70 nm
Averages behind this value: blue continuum 14.3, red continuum 13.8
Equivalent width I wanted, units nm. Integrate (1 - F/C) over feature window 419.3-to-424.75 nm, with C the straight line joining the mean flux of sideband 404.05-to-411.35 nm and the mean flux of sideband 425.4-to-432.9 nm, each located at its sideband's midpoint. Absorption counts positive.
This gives -0.22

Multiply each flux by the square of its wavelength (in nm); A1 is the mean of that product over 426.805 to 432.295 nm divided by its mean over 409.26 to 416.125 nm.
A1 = 1.08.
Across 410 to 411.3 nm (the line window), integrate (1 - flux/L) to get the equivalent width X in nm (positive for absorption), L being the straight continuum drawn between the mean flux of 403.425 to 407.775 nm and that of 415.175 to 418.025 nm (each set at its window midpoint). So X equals 0.33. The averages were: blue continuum 14.4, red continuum 13.4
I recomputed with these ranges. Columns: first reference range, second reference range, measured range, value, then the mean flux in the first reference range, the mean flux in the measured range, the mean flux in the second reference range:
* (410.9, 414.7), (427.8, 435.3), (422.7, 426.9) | -0.274 nm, 13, 13.6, 12.7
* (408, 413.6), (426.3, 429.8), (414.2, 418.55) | -0.338 nm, 12.2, 13.4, 13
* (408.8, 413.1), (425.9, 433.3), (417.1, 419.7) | -0.315 nm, 11.6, 13.5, 12.7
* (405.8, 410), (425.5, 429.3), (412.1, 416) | 0.005 nm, 13.7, 13.6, 13.2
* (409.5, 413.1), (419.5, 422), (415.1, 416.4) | -0.107 nm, 11.4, 13.2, 13.2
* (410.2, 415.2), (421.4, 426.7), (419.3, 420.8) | 0.014 nm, 12.6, 13.1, 13.5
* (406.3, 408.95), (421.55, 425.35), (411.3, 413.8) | 0.218 nm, 14.5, 12.9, 13.4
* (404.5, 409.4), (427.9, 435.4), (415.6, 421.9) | -0.002 nm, 14.1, 13.4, 12.7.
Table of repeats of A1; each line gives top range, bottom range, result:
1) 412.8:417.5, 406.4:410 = 1.03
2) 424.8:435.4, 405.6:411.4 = 1.10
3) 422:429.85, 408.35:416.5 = 1.12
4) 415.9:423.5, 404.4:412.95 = 1.09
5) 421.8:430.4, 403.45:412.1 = 1.09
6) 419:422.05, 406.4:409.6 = 1.00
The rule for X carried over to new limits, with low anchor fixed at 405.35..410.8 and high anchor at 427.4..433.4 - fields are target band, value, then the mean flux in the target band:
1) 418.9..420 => -0.041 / 13.3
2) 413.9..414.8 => -0.060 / 13.8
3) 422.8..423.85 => -0.091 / 13.8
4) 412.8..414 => -0.130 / 14.4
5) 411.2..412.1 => 0.108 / 11.5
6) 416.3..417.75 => -0.072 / 13.6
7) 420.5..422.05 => -0.072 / 13.4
